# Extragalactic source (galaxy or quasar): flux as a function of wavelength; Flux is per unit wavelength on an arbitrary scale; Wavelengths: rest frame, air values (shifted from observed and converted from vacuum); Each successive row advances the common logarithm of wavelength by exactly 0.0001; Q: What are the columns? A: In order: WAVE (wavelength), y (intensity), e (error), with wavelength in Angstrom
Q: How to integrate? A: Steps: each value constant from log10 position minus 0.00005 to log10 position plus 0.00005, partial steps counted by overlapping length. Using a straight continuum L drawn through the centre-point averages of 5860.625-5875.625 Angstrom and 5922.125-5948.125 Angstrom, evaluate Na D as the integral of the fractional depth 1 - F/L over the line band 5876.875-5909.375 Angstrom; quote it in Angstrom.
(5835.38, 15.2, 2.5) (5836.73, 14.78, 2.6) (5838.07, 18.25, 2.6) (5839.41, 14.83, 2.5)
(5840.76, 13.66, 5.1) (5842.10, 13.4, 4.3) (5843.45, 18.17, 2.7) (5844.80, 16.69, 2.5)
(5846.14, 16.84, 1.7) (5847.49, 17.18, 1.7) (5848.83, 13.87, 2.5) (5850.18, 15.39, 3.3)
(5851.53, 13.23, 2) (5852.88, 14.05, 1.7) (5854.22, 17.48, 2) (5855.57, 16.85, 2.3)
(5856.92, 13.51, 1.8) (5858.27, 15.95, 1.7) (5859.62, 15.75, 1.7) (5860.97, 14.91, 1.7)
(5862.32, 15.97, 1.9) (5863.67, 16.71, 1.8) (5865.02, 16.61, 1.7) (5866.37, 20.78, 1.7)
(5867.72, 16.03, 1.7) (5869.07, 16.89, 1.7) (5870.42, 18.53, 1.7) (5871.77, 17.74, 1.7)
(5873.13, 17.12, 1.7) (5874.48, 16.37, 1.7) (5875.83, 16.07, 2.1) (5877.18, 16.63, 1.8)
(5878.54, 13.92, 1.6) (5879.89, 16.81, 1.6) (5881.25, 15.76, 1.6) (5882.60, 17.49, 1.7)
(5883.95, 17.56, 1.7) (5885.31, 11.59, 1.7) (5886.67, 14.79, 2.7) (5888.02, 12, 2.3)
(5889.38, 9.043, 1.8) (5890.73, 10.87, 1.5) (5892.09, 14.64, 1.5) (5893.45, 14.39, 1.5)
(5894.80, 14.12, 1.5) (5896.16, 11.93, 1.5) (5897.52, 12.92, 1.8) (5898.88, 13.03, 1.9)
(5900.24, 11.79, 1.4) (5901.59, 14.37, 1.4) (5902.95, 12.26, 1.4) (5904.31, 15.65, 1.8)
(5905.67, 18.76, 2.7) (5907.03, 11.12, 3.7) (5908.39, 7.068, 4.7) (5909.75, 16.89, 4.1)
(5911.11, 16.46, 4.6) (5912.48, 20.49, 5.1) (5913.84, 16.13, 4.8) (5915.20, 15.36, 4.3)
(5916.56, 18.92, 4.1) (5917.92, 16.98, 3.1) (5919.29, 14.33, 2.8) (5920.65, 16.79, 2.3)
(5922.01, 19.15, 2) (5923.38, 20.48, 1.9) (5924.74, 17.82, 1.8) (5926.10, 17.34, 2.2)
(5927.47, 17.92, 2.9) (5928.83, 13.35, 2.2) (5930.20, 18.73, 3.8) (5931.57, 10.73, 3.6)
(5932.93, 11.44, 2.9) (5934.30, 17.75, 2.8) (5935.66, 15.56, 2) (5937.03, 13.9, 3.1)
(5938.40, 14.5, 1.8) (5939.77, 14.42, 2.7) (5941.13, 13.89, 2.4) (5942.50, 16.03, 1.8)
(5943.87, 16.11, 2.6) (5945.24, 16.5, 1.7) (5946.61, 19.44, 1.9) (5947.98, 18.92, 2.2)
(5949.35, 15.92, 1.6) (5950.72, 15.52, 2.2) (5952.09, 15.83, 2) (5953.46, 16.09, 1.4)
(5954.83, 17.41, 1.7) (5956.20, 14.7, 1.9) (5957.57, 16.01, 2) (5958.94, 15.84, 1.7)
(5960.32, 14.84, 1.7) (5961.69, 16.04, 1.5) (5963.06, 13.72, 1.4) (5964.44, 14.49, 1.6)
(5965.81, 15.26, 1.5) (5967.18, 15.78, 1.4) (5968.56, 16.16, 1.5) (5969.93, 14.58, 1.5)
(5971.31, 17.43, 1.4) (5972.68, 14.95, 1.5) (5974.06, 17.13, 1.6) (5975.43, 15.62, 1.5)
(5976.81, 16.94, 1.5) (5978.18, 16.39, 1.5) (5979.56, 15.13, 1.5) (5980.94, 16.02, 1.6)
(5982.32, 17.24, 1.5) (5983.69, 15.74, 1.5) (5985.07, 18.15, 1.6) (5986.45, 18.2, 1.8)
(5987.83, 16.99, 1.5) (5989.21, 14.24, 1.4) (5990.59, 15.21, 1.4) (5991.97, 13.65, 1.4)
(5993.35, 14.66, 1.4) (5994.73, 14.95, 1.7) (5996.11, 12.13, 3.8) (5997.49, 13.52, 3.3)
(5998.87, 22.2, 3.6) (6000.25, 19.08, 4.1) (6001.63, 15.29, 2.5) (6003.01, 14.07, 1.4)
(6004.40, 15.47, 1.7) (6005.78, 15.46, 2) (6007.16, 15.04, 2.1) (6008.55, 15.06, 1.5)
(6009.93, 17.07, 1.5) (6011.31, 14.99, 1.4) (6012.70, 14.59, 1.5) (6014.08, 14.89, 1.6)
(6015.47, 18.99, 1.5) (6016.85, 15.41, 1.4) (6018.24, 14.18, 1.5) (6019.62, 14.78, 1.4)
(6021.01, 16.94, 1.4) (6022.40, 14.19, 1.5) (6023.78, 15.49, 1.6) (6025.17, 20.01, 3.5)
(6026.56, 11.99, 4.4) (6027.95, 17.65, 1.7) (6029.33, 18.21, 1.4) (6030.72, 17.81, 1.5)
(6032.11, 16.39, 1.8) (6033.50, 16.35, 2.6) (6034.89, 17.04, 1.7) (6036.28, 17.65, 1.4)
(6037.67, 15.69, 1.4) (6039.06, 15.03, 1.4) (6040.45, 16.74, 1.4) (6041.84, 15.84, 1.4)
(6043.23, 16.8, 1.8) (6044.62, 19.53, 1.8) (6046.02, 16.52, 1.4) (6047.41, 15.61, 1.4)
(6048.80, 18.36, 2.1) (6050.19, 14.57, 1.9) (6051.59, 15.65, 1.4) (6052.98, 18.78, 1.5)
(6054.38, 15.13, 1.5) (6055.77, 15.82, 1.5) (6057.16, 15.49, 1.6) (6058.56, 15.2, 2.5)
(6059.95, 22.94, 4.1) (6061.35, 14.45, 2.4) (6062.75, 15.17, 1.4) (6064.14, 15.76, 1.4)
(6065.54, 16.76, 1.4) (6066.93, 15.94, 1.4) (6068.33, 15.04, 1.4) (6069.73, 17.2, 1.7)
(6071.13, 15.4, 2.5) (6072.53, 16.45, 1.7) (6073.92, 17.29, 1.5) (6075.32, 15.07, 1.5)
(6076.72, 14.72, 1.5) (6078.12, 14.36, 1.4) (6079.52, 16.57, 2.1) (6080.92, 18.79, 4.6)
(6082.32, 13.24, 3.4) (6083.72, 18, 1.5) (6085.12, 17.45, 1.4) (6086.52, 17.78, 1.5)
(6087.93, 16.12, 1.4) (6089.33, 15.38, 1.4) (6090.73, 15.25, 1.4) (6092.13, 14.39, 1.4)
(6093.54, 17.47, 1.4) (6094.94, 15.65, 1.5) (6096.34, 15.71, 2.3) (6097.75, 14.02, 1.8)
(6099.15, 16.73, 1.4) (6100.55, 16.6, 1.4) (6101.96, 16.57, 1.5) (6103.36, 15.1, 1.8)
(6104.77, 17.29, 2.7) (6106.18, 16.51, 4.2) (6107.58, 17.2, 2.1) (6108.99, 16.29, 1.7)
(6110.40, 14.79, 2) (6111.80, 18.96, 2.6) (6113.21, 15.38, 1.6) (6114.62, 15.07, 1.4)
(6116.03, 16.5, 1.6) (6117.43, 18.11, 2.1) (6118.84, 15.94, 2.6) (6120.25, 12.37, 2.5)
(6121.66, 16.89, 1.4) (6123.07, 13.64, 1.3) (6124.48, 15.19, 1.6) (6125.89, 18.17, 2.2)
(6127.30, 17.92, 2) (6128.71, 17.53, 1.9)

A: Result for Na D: 5.88 Angstrom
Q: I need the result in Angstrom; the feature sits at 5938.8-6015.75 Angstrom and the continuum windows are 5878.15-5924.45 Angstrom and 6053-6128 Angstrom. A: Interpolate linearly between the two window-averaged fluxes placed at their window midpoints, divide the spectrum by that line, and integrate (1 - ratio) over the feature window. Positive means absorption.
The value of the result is -2.5 Angstrom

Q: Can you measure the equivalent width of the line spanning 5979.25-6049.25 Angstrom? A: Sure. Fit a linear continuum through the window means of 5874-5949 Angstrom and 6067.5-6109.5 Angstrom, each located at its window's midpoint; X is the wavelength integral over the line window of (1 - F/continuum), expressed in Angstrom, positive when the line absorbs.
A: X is -1.7 Angstrom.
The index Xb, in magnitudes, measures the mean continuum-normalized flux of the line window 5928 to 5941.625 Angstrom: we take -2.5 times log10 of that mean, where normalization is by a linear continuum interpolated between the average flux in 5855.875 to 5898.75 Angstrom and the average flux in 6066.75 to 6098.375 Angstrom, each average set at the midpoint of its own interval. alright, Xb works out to 0.07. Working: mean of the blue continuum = 15.3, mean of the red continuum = 16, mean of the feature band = 14.5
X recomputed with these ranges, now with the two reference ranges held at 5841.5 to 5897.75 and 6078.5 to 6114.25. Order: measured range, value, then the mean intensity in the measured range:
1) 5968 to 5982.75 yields -0.3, 16.1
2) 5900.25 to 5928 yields -0.9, 16.1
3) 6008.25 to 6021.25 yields 0.2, 15.7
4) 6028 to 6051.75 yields -1.0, 16.7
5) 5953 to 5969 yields 0.2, 15.5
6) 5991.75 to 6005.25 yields 0.3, 15.6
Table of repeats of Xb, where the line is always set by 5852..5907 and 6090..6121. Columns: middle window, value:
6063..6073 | -0.012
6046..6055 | -0.039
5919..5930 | -0.134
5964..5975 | -0.019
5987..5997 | 0.071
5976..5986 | -0.069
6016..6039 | -0.036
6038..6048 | -0.054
